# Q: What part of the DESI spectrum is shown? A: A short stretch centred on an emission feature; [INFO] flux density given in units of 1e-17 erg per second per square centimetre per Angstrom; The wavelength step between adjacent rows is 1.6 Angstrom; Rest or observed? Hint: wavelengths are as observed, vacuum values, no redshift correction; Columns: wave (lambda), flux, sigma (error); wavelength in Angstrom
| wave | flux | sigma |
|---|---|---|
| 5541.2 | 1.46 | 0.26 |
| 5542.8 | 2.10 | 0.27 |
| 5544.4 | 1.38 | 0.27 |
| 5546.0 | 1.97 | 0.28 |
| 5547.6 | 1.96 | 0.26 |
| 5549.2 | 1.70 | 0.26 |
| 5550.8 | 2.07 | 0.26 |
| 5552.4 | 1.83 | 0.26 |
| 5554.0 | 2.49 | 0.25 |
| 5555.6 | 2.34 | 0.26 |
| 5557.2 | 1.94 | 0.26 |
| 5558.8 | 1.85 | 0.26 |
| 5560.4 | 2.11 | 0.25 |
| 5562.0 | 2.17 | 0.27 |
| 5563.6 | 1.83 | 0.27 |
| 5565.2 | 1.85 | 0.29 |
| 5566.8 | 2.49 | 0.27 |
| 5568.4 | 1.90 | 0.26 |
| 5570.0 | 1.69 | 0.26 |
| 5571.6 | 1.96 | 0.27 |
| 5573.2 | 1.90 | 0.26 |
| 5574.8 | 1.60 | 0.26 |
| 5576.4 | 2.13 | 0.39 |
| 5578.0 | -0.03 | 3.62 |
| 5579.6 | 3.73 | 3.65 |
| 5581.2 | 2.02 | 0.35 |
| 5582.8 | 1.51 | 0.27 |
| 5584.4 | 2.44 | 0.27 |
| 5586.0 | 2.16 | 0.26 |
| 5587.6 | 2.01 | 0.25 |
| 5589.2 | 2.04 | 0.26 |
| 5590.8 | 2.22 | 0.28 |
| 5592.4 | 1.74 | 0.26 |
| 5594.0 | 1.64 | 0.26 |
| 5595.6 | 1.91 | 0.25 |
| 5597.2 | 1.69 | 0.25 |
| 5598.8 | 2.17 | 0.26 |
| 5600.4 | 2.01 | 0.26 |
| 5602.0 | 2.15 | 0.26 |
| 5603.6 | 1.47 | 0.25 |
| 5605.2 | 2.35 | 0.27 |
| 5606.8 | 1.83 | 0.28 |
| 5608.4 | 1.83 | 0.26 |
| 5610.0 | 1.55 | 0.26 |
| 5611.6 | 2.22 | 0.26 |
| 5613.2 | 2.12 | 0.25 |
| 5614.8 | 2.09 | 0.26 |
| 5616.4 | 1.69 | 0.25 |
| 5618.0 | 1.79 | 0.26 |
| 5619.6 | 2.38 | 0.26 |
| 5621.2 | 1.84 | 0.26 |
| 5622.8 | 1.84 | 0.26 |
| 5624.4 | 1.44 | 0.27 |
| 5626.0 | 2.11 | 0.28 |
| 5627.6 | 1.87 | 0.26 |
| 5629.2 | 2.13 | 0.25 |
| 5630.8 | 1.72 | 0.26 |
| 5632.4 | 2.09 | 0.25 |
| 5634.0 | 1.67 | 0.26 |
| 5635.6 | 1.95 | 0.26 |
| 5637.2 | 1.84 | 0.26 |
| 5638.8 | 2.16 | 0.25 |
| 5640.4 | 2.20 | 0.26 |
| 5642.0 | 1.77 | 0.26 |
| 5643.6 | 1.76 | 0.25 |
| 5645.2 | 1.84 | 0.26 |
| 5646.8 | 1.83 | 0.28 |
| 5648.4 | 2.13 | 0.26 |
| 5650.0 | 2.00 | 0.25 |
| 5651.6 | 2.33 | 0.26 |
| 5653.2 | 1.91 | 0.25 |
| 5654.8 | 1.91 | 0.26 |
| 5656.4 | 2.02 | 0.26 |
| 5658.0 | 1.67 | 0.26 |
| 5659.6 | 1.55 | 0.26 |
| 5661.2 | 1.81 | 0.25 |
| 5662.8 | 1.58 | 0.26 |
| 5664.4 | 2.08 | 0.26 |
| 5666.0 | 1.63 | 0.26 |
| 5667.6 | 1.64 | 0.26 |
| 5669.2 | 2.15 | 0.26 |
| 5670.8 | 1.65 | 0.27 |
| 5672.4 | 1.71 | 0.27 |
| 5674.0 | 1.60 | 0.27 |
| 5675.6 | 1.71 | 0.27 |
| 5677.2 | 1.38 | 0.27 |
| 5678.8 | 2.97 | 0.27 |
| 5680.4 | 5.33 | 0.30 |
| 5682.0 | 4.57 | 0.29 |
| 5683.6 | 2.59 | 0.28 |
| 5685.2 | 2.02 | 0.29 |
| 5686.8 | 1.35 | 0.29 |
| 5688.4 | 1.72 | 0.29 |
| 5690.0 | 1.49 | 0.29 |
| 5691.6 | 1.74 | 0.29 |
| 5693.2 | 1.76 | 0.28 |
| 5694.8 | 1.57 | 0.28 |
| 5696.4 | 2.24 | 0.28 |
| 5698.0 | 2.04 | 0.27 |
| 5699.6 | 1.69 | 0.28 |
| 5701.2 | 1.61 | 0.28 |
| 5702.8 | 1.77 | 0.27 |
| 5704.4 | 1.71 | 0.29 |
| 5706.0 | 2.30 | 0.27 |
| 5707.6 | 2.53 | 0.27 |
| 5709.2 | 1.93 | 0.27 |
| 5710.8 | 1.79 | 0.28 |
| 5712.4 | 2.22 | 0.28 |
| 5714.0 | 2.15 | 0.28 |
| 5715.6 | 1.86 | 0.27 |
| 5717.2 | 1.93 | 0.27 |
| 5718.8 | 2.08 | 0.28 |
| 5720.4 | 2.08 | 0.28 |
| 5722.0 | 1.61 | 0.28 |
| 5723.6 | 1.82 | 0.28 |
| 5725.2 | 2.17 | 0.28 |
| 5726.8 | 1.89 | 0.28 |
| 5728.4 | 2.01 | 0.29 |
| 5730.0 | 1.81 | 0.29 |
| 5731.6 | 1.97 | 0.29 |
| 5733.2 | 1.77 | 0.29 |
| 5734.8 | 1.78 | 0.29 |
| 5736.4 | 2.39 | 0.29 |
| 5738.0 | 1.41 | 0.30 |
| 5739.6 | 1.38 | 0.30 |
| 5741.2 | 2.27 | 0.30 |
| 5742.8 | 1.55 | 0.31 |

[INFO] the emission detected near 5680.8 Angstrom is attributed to H-gamma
